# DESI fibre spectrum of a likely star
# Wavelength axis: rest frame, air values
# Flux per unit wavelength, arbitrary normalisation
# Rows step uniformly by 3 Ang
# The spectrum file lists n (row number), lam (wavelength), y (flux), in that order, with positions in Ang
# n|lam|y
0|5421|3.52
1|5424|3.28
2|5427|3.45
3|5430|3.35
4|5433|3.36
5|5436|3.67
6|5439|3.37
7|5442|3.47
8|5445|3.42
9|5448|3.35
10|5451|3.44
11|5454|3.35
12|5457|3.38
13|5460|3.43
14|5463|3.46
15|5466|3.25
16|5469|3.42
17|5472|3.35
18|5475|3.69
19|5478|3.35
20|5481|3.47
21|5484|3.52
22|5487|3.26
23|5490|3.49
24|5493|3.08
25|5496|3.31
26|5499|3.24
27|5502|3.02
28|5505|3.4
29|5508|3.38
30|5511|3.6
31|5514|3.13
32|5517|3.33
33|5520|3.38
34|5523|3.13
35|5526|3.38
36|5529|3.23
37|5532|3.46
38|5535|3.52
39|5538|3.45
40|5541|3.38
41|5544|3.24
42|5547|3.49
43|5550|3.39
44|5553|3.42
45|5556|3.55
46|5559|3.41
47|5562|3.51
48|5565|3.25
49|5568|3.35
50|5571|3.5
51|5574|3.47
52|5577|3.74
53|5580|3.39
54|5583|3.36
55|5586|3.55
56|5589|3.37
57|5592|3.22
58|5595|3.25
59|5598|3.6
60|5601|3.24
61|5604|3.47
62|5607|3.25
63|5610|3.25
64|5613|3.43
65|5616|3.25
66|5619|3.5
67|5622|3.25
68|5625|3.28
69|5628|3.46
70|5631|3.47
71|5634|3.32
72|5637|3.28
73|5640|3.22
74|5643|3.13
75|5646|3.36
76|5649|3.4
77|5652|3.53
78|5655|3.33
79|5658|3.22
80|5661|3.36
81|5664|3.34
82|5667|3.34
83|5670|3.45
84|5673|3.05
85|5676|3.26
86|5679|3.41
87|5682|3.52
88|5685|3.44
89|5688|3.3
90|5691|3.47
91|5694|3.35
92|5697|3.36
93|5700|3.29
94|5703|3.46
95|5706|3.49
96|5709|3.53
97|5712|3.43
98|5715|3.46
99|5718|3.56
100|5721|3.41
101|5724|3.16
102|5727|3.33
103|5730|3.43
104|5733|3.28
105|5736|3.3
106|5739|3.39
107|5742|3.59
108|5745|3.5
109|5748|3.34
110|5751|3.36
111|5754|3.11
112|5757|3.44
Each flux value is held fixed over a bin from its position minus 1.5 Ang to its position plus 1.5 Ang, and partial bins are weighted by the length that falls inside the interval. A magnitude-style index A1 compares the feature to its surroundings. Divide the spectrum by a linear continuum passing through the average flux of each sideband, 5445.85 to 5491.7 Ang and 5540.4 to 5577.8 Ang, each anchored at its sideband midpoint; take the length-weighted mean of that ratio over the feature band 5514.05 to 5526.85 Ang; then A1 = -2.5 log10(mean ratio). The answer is 0.05 mag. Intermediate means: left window 3.41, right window 3.43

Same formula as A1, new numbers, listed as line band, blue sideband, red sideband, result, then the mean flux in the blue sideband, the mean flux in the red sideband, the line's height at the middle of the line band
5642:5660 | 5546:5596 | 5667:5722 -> 0.024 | 3.43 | 3.4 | 3.41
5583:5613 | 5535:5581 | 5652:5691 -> 0.015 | 3.44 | 3.35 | 3.41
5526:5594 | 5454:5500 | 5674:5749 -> -0.010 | 3.38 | 3.4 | 3.39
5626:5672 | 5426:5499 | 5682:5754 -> 0.018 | 3.4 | 3.4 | 3.4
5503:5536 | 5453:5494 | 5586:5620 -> 0.010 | 3.4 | 3.35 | 3.38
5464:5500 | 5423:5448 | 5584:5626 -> 0.009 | 3.42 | 3.35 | 3.4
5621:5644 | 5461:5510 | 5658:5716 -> 0.022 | 3.36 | 3.38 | 3.37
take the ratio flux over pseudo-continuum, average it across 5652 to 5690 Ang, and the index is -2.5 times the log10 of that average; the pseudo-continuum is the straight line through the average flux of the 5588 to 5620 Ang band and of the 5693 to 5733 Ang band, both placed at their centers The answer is 0.01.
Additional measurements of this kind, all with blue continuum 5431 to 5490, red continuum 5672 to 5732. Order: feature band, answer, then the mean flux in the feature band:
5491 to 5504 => 0.08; 3.18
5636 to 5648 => 0.05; 3.25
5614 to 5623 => 0.02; 3.34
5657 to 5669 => 0.02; 3.32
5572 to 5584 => -0.03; 3.5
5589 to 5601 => 0.02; 3.34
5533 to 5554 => 0.00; 3.41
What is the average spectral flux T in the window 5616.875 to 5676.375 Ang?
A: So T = 3.33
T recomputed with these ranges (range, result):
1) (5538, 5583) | 3.43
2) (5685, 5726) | 3.41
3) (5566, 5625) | 3.39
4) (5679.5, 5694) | 3.42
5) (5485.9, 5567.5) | 3.35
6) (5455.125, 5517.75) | 3.36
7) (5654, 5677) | 3.29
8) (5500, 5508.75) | 3.26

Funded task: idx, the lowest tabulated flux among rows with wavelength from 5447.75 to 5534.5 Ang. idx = 3.02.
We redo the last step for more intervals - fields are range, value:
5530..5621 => 3.22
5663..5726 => 3.05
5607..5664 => 3.13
